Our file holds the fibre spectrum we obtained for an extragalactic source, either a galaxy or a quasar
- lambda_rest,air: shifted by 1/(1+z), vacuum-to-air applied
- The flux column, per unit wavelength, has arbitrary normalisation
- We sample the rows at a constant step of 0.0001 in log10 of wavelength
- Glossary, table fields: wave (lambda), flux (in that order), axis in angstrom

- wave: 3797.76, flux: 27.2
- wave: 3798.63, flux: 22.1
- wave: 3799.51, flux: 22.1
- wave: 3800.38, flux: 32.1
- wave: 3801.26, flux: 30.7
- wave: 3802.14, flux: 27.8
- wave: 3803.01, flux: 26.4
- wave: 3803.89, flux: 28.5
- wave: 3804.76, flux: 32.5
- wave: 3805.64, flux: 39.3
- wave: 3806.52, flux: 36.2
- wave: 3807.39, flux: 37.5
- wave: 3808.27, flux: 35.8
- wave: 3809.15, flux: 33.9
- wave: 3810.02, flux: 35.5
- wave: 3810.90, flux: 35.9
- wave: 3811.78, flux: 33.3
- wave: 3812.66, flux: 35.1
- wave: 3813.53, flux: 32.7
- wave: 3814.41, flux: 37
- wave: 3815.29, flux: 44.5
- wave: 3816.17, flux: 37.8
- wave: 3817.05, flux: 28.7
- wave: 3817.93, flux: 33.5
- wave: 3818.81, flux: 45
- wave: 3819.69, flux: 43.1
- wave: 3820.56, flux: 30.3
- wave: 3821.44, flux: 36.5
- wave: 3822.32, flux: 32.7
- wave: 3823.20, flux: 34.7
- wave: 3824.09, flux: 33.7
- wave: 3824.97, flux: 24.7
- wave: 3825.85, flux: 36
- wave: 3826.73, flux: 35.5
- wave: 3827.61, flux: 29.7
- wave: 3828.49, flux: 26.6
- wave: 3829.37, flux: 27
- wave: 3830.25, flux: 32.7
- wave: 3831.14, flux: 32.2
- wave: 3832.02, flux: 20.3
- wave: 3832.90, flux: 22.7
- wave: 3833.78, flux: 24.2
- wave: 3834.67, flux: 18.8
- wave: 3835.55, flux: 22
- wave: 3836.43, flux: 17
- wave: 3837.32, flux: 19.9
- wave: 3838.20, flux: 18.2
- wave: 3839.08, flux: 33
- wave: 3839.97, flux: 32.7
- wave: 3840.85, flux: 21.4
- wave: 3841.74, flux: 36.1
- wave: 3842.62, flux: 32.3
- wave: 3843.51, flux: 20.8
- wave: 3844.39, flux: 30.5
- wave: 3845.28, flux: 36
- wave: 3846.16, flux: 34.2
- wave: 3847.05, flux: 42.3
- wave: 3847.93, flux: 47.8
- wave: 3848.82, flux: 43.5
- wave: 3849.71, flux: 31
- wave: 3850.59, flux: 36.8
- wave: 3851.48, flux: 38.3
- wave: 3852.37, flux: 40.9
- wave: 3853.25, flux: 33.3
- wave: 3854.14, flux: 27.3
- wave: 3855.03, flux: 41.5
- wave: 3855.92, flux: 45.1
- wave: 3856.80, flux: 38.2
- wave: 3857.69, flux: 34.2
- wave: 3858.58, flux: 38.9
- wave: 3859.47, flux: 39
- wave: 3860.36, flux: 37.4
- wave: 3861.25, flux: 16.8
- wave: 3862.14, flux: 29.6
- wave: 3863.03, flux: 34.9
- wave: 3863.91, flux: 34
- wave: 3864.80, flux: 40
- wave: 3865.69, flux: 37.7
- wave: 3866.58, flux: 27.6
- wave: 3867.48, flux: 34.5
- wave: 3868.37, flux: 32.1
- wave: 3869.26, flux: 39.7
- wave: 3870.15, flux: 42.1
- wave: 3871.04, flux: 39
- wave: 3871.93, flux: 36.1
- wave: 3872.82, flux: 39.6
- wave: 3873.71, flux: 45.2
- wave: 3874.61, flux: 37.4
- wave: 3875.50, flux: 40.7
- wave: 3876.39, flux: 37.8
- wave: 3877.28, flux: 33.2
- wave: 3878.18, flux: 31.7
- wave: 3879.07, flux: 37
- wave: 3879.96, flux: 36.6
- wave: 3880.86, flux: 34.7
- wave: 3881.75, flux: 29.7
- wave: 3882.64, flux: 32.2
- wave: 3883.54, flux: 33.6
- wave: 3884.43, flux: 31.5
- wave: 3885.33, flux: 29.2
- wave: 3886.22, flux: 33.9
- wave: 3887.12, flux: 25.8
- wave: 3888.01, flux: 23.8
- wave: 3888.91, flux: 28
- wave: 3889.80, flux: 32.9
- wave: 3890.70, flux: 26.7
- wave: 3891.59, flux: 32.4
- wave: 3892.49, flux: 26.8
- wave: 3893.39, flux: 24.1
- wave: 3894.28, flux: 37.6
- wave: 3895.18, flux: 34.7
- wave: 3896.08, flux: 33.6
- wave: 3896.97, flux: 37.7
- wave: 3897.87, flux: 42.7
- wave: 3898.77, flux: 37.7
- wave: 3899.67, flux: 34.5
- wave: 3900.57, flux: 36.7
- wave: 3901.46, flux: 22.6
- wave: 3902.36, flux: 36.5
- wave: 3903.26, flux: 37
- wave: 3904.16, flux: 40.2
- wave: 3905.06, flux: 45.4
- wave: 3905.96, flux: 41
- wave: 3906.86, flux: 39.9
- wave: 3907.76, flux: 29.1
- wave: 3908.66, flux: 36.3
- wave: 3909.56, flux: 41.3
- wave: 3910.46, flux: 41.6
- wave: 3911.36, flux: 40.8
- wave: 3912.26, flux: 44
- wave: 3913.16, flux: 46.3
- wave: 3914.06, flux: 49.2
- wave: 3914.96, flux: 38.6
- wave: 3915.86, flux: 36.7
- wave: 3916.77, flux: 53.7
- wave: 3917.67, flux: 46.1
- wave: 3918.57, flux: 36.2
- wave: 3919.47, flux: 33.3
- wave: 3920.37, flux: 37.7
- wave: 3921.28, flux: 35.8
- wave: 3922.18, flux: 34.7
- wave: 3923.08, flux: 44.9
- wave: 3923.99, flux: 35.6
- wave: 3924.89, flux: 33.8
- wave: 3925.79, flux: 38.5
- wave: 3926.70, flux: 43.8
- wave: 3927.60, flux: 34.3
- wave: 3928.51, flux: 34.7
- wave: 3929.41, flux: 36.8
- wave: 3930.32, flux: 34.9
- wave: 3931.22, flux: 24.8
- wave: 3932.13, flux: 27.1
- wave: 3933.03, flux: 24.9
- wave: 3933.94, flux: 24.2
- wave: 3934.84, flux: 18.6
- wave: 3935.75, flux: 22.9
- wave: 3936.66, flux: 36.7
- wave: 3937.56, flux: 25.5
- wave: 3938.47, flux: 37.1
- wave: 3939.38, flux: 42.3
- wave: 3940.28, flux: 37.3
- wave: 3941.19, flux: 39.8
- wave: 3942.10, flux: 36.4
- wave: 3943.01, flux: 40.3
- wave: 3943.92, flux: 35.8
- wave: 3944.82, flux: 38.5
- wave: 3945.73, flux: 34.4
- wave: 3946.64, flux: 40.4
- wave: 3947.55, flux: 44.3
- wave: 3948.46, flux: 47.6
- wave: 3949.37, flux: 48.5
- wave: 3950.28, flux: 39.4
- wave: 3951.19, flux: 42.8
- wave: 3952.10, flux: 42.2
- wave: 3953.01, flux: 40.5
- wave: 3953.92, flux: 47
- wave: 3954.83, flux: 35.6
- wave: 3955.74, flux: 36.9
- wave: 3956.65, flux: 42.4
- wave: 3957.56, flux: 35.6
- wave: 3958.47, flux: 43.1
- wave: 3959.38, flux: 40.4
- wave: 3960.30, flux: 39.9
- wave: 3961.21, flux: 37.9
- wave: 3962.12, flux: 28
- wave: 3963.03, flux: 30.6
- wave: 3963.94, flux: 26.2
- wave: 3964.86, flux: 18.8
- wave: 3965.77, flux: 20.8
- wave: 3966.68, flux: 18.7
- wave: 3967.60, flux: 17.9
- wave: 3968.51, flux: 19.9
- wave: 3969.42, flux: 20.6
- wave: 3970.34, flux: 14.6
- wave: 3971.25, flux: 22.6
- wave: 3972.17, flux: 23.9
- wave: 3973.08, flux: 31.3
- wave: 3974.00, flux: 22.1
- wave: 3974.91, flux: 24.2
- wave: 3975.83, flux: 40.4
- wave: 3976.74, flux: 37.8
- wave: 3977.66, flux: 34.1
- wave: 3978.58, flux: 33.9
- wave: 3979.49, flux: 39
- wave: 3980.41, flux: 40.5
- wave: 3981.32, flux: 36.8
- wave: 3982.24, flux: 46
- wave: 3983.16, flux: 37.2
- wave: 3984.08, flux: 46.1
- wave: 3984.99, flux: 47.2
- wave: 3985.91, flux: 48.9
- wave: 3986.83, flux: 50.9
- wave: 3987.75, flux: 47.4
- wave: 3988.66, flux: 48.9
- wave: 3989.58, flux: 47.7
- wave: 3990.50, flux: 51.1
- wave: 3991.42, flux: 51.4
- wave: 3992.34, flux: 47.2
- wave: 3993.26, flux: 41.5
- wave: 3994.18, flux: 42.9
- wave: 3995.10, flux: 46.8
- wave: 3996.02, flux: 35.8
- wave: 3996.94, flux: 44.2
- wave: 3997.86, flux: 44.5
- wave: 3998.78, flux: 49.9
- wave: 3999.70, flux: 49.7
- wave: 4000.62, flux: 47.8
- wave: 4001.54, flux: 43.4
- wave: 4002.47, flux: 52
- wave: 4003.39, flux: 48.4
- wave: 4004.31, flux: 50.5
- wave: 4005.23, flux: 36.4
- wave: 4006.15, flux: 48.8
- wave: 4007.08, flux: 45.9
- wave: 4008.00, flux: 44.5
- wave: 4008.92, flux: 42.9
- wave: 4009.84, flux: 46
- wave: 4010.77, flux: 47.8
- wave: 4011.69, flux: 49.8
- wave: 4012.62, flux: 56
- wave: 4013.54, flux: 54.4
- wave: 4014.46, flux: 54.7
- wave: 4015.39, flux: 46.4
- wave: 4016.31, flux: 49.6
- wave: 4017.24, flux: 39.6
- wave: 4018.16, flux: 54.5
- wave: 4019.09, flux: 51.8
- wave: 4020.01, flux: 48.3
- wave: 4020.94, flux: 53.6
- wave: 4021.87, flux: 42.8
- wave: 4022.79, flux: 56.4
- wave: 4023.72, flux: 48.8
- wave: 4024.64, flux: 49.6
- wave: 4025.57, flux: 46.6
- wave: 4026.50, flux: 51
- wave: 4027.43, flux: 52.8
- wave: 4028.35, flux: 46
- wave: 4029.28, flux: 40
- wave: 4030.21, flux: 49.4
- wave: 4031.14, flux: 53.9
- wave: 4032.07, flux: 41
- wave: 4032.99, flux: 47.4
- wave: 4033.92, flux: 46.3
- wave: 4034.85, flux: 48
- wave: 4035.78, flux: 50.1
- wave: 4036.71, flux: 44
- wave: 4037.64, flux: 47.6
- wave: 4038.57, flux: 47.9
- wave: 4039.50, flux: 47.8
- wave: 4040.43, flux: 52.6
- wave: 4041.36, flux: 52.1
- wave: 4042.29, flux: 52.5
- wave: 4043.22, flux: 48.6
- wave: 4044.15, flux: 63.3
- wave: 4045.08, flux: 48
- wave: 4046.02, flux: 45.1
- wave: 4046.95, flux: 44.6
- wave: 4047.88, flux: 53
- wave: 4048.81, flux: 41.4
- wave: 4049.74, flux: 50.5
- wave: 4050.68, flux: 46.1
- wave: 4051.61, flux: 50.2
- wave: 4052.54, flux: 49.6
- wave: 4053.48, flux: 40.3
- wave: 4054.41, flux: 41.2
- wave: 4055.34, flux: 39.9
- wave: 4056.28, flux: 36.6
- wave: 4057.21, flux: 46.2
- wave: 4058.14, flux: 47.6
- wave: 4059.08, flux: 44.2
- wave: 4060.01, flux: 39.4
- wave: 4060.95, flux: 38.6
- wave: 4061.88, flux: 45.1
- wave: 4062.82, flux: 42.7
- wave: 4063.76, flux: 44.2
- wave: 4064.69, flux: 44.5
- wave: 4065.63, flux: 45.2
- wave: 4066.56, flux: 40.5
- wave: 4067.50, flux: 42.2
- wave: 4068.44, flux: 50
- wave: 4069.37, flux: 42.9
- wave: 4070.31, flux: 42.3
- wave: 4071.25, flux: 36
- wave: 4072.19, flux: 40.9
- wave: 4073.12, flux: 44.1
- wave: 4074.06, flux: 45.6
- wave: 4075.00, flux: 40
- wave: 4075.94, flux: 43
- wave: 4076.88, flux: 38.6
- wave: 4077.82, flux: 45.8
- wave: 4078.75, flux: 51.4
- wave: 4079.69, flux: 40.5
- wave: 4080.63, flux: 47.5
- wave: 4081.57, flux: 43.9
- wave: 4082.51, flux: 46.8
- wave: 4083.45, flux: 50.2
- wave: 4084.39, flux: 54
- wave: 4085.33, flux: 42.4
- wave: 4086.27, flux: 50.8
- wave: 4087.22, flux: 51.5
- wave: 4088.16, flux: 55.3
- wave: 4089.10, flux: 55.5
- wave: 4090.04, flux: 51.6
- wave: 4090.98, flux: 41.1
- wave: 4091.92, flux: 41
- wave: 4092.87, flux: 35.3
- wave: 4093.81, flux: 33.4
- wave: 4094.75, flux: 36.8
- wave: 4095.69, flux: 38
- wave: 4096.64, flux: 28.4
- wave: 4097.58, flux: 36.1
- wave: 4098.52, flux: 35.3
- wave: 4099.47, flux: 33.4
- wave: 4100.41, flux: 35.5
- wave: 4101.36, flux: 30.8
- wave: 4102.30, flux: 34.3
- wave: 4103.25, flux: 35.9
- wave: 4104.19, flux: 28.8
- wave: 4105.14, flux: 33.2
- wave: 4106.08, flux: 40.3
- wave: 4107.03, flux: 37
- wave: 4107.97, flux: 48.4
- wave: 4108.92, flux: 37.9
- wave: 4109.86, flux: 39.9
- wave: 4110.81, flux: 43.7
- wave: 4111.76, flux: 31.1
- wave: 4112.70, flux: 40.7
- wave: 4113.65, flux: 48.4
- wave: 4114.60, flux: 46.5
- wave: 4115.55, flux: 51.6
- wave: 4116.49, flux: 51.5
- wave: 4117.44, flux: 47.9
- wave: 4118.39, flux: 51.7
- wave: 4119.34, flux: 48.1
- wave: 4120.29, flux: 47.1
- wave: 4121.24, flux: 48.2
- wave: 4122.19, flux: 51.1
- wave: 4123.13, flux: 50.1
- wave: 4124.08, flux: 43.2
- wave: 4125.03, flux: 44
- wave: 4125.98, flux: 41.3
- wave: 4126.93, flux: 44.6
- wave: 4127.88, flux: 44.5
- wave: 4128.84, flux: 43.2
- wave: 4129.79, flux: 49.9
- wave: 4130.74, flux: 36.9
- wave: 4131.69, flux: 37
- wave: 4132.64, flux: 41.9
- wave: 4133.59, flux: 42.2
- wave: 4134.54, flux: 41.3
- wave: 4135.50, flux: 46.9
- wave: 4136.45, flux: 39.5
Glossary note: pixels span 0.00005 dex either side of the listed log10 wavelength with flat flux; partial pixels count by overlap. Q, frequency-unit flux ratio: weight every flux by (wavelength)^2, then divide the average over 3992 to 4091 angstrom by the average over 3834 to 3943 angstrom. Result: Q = 1.46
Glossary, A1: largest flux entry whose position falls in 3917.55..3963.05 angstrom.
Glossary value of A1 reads 48.5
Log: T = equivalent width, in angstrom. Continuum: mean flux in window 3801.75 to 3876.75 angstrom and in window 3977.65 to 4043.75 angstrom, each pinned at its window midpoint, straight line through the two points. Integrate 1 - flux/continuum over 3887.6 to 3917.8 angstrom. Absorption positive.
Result 1.41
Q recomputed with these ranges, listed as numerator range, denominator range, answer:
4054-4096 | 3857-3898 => 1.43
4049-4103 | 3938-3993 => 1.22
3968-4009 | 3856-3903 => 1.26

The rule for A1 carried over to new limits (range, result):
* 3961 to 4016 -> 56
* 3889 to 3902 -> 42.7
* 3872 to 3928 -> 53.7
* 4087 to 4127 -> 55.5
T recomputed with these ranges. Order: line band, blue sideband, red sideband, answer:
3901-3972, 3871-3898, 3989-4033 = 6.52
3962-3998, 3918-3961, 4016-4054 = 5.45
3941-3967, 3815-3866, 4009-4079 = 2.15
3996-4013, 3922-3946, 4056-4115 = -4.10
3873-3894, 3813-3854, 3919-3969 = 0.41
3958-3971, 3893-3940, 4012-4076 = 4.29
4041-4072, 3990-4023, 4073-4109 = -0.82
